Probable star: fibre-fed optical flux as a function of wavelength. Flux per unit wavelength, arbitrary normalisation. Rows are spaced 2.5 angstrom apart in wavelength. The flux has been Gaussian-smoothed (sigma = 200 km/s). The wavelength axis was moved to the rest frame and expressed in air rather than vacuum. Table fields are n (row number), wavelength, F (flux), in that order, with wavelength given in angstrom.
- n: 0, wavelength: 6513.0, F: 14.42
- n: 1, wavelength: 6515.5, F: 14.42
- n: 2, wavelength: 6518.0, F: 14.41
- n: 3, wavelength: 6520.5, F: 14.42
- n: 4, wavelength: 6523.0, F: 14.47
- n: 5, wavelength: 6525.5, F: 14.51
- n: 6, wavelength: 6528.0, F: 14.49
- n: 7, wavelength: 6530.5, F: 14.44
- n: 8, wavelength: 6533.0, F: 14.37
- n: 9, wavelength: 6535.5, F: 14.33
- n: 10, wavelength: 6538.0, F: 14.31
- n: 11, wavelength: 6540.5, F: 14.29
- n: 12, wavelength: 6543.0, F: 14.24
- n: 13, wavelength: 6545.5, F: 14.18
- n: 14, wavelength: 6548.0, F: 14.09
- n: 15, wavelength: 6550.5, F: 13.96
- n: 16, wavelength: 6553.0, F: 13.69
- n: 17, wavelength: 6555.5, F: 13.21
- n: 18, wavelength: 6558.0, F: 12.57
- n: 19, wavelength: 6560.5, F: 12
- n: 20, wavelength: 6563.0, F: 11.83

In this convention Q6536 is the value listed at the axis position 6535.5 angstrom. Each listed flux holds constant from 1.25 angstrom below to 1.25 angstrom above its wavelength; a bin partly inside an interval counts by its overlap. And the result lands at 14.33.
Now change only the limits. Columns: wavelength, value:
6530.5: 14.44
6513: 14.42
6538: 14.31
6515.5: 14.42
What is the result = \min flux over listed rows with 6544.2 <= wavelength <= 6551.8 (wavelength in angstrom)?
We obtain 13.96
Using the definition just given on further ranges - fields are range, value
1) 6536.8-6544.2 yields 14.24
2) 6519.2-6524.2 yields 14.42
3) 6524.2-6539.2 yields 14.31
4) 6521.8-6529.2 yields 14.47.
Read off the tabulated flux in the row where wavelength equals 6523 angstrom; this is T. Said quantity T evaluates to 14.47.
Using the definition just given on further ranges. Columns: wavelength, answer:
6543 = 14.24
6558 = 12.57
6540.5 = 14.29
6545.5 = 14.18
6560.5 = 12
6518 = 14.41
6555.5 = 13.21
